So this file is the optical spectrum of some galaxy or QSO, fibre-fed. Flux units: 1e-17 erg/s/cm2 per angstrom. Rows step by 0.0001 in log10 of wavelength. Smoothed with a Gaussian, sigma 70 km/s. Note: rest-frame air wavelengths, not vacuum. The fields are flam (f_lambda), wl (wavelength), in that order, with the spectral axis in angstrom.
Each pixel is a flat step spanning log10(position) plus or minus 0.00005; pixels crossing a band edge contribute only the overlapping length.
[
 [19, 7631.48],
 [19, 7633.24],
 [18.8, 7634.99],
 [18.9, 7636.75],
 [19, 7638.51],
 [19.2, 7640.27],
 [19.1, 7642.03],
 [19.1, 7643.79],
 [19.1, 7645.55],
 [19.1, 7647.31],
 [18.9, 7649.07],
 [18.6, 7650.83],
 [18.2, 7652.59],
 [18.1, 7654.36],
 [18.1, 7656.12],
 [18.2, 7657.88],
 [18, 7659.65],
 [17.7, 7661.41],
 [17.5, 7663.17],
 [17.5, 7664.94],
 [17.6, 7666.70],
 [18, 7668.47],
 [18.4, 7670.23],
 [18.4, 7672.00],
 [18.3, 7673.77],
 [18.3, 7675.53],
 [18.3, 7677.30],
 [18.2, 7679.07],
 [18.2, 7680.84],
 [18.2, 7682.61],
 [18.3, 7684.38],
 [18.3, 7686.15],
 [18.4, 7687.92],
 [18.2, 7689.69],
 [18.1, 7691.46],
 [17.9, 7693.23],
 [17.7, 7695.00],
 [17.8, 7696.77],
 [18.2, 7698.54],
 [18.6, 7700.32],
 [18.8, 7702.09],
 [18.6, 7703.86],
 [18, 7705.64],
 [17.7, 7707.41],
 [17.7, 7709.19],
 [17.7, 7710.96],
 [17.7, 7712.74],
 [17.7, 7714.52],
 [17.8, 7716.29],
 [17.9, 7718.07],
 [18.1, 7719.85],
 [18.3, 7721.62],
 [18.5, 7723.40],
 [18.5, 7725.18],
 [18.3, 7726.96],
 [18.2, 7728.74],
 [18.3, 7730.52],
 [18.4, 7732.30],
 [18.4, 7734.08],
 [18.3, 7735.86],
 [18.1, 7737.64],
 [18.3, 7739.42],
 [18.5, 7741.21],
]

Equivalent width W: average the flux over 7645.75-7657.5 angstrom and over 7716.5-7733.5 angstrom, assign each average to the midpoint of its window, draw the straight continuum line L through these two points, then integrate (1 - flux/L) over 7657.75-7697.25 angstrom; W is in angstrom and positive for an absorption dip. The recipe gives 0.8 angstrom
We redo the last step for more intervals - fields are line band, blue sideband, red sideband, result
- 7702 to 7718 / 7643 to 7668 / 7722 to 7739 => 0.3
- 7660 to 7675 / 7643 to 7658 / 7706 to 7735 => 0.4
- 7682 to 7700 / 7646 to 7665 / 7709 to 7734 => 0.0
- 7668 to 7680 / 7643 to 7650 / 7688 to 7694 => 0.1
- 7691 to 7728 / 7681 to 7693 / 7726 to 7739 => 0.4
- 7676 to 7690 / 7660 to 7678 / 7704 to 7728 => -0.2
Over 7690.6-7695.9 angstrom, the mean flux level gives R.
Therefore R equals 17.9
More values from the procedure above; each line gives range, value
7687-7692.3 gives 18.2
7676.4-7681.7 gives 18.2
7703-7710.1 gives 18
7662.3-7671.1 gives 17.8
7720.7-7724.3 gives 18.4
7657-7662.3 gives 18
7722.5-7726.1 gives 18.5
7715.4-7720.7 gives 17.9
